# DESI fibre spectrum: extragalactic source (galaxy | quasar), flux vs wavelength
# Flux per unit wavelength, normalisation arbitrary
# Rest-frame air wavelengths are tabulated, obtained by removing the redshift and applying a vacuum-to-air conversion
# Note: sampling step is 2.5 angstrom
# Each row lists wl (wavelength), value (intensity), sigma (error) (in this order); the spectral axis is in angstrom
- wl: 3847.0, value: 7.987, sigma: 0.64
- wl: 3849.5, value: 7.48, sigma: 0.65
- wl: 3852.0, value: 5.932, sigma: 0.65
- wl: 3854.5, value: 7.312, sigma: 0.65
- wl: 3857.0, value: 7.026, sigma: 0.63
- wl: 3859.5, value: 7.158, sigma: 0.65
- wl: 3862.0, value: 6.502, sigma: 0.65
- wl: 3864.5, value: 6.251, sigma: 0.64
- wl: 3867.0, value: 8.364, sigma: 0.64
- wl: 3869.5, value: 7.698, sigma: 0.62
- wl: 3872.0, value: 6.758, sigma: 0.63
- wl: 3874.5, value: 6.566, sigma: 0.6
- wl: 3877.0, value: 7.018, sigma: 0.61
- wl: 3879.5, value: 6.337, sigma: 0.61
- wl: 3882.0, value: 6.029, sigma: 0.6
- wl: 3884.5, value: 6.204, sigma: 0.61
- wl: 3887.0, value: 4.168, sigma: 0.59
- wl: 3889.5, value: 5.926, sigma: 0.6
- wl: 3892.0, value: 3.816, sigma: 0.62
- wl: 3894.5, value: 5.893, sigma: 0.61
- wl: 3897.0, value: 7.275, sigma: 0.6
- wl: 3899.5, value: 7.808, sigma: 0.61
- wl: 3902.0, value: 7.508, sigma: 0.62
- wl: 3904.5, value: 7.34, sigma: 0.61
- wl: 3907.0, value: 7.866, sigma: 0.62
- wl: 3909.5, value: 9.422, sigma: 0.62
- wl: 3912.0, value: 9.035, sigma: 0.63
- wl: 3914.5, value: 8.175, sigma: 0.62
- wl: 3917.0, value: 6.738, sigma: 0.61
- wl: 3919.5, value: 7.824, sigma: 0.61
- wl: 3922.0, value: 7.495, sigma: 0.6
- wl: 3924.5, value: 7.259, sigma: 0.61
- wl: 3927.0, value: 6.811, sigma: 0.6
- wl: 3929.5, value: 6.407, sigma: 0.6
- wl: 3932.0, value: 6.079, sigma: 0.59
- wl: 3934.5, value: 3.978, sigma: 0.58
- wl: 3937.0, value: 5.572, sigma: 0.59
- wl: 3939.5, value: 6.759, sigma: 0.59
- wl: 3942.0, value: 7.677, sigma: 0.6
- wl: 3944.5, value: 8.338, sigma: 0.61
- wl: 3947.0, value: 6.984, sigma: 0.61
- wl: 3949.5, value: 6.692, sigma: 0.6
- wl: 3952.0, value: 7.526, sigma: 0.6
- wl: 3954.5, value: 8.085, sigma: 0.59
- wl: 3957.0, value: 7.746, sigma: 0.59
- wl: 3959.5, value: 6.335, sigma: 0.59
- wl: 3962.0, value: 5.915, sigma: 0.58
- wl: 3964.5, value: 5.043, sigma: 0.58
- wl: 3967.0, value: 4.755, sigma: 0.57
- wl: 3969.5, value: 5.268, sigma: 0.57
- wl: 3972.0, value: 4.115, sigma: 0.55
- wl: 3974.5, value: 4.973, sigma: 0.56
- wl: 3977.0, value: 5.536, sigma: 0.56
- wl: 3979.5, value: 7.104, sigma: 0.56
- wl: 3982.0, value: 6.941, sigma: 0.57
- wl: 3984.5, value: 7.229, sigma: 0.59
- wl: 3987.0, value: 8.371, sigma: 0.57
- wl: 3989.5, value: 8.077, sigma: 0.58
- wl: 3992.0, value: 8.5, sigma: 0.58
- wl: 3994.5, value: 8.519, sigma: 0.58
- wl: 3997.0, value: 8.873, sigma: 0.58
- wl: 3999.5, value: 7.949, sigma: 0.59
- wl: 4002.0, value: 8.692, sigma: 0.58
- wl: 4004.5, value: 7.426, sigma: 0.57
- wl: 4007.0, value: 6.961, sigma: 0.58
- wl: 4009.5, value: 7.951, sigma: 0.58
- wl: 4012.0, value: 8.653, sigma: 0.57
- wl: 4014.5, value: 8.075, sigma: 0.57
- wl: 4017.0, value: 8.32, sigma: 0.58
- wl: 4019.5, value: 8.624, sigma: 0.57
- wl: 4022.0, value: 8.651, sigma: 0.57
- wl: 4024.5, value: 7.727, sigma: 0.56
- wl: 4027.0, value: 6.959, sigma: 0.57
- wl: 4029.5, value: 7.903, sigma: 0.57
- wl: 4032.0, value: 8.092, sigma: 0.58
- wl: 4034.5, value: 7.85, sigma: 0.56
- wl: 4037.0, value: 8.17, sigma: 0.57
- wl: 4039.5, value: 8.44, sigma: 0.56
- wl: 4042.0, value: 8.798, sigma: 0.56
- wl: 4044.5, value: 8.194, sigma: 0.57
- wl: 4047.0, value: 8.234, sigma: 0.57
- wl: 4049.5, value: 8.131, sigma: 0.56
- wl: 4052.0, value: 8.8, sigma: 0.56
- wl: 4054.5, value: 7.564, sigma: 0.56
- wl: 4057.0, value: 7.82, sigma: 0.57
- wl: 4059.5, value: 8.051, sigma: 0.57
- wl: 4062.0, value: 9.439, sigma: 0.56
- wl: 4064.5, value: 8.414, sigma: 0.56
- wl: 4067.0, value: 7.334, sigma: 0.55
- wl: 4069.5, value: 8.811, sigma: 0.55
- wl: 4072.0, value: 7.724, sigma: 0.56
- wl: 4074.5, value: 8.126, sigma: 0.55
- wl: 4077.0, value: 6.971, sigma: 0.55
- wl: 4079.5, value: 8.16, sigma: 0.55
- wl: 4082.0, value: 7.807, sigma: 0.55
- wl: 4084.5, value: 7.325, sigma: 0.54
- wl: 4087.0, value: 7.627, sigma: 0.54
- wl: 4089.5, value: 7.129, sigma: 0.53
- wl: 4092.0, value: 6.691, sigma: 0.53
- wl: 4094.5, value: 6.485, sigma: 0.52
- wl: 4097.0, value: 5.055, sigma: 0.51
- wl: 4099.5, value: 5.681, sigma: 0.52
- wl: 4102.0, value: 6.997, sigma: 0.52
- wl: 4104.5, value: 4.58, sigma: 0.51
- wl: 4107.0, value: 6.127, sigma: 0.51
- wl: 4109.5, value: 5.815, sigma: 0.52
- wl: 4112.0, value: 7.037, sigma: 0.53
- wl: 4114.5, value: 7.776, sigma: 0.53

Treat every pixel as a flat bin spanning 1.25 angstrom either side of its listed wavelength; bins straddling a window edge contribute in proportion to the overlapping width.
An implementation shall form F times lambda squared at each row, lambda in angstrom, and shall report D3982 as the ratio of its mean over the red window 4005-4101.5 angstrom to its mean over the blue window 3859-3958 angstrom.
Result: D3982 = 1.21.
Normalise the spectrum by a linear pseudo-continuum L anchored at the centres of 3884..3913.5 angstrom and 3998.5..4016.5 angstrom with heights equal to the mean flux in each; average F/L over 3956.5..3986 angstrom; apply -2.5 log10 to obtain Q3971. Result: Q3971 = 0.28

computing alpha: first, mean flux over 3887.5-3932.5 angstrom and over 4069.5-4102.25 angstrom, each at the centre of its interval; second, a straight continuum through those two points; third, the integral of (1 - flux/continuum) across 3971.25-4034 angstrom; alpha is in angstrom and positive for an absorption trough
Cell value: -4.5 angstrom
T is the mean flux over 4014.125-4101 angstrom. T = 7.8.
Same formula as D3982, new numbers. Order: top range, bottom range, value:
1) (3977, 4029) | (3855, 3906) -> 1.28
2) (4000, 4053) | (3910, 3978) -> 1.28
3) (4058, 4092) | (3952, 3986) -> 1.35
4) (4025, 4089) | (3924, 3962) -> 1.25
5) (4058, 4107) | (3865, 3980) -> 1.18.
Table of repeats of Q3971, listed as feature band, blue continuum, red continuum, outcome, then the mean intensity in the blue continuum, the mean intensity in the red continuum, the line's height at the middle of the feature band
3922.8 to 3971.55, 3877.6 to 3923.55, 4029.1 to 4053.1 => 0.14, 6.94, 8.27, 7.38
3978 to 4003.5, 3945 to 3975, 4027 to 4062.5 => -0.16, 6.2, 8.18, 6.92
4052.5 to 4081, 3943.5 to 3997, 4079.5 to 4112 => -0.22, 6.81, 6.53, 6.6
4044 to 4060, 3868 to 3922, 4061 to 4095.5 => -0.07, 6.94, 7.71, 7.6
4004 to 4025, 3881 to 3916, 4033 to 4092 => -0.05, 6.9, 8.01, 7.68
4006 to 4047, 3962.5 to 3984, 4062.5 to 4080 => -0.18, 5.54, 7.99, 6.87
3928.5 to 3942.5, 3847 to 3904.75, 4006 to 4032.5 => 0.20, 6.64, 8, 7.21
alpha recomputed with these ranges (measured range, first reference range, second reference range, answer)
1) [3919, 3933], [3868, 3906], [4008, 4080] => -0.2 angstrom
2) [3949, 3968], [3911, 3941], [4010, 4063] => 1.8 angstrom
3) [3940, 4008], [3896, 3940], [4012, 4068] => 5.6 angstrom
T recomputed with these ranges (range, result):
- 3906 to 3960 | 7.23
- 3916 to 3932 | 7.02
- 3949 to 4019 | 7.15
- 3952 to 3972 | 6.12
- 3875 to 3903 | 6.18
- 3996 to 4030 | 8.05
